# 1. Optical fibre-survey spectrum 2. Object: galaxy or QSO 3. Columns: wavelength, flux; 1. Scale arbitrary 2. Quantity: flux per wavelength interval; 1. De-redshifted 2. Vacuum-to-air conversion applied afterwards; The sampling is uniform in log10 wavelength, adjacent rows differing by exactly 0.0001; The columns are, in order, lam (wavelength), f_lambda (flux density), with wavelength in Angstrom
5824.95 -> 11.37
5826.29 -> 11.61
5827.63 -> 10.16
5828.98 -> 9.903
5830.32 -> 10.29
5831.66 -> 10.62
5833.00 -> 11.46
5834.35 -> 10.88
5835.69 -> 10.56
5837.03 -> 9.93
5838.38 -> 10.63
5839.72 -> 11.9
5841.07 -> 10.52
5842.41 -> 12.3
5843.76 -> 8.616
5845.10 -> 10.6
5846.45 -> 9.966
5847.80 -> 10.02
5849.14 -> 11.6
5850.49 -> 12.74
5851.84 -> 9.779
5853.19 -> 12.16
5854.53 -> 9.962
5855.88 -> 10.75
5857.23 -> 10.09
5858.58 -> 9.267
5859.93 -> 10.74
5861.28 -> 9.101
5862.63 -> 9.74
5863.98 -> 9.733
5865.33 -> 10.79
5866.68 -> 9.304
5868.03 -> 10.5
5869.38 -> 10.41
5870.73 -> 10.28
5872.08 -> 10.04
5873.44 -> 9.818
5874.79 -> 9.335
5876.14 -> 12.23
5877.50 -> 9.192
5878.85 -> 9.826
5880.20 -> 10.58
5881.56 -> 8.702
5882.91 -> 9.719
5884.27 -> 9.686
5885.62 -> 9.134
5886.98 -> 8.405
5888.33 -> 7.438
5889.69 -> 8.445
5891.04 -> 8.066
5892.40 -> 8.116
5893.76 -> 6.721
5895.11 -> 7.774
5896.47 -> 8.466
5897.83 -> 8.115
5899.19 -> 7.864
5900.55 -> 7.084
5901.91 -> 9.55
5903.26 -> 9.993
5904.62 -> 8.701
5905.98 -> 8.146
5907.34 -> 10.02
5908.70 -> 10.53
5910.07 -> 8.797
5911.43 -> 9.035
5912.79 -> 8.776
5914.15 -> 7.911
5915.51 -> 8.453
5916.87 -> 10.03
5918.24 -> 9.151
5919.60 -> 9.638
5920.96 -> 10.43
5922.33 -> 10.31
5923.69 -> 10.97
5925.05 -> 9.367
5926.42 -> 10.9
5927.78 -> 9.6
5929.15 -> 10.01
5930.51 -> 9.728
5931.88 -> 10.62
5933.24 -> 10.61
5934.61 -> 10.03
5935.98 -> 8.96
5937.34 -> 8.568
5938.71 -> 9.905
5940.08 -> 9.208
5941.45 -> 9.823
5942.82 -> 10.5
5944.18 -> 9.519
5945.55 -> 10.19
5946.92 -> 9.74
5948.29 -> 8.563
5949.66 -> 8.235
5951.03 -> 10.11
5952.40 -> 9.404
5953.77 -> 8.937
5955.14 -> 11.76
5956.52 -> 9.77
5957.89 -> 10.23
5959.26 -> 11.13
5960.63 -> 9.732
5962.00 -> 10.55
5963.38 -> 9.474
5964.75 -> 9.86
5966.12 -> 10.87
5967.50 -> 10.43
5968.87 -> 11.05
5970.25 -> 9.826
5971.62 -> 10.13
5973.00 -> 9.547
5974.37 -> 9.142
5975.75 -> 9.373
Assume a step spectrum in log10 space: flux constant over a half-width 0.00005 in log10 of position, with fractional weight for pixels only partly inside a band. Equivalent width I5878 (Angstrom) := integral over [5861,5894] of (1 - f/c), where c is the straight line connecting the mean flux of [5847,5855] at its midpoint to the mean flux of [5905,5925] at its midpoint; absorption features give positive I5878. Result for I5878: 3.00 Angstrom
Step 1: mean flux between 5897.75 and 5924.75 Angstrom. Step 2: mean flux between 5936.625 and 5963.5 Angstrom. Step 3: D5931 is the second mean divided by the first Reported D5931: 1.06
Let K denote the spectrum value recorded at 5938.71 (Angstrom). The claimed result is 9.905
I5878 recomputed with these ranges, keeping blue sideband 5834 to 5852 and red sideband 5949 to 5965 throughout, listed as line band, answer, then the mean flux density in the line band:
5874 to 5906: 4.90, 8.82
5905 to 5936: 1.62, 9.66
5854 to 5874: 1.05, 10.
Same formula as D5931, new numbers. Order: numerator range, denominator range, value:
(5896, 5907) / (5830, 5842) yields 0.79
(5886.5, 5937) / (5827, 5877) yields 0.87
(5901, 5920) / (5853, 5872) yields 0.90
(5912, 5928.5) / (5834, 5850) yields 0.90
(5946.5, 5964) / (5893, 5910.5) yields 1.14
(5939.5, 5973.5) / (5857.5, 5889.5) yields 1.02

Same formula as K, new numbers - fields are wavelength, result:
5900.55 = 7.084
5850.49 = 12.74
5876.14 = 12.23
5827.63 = 10.16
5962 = 10.55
